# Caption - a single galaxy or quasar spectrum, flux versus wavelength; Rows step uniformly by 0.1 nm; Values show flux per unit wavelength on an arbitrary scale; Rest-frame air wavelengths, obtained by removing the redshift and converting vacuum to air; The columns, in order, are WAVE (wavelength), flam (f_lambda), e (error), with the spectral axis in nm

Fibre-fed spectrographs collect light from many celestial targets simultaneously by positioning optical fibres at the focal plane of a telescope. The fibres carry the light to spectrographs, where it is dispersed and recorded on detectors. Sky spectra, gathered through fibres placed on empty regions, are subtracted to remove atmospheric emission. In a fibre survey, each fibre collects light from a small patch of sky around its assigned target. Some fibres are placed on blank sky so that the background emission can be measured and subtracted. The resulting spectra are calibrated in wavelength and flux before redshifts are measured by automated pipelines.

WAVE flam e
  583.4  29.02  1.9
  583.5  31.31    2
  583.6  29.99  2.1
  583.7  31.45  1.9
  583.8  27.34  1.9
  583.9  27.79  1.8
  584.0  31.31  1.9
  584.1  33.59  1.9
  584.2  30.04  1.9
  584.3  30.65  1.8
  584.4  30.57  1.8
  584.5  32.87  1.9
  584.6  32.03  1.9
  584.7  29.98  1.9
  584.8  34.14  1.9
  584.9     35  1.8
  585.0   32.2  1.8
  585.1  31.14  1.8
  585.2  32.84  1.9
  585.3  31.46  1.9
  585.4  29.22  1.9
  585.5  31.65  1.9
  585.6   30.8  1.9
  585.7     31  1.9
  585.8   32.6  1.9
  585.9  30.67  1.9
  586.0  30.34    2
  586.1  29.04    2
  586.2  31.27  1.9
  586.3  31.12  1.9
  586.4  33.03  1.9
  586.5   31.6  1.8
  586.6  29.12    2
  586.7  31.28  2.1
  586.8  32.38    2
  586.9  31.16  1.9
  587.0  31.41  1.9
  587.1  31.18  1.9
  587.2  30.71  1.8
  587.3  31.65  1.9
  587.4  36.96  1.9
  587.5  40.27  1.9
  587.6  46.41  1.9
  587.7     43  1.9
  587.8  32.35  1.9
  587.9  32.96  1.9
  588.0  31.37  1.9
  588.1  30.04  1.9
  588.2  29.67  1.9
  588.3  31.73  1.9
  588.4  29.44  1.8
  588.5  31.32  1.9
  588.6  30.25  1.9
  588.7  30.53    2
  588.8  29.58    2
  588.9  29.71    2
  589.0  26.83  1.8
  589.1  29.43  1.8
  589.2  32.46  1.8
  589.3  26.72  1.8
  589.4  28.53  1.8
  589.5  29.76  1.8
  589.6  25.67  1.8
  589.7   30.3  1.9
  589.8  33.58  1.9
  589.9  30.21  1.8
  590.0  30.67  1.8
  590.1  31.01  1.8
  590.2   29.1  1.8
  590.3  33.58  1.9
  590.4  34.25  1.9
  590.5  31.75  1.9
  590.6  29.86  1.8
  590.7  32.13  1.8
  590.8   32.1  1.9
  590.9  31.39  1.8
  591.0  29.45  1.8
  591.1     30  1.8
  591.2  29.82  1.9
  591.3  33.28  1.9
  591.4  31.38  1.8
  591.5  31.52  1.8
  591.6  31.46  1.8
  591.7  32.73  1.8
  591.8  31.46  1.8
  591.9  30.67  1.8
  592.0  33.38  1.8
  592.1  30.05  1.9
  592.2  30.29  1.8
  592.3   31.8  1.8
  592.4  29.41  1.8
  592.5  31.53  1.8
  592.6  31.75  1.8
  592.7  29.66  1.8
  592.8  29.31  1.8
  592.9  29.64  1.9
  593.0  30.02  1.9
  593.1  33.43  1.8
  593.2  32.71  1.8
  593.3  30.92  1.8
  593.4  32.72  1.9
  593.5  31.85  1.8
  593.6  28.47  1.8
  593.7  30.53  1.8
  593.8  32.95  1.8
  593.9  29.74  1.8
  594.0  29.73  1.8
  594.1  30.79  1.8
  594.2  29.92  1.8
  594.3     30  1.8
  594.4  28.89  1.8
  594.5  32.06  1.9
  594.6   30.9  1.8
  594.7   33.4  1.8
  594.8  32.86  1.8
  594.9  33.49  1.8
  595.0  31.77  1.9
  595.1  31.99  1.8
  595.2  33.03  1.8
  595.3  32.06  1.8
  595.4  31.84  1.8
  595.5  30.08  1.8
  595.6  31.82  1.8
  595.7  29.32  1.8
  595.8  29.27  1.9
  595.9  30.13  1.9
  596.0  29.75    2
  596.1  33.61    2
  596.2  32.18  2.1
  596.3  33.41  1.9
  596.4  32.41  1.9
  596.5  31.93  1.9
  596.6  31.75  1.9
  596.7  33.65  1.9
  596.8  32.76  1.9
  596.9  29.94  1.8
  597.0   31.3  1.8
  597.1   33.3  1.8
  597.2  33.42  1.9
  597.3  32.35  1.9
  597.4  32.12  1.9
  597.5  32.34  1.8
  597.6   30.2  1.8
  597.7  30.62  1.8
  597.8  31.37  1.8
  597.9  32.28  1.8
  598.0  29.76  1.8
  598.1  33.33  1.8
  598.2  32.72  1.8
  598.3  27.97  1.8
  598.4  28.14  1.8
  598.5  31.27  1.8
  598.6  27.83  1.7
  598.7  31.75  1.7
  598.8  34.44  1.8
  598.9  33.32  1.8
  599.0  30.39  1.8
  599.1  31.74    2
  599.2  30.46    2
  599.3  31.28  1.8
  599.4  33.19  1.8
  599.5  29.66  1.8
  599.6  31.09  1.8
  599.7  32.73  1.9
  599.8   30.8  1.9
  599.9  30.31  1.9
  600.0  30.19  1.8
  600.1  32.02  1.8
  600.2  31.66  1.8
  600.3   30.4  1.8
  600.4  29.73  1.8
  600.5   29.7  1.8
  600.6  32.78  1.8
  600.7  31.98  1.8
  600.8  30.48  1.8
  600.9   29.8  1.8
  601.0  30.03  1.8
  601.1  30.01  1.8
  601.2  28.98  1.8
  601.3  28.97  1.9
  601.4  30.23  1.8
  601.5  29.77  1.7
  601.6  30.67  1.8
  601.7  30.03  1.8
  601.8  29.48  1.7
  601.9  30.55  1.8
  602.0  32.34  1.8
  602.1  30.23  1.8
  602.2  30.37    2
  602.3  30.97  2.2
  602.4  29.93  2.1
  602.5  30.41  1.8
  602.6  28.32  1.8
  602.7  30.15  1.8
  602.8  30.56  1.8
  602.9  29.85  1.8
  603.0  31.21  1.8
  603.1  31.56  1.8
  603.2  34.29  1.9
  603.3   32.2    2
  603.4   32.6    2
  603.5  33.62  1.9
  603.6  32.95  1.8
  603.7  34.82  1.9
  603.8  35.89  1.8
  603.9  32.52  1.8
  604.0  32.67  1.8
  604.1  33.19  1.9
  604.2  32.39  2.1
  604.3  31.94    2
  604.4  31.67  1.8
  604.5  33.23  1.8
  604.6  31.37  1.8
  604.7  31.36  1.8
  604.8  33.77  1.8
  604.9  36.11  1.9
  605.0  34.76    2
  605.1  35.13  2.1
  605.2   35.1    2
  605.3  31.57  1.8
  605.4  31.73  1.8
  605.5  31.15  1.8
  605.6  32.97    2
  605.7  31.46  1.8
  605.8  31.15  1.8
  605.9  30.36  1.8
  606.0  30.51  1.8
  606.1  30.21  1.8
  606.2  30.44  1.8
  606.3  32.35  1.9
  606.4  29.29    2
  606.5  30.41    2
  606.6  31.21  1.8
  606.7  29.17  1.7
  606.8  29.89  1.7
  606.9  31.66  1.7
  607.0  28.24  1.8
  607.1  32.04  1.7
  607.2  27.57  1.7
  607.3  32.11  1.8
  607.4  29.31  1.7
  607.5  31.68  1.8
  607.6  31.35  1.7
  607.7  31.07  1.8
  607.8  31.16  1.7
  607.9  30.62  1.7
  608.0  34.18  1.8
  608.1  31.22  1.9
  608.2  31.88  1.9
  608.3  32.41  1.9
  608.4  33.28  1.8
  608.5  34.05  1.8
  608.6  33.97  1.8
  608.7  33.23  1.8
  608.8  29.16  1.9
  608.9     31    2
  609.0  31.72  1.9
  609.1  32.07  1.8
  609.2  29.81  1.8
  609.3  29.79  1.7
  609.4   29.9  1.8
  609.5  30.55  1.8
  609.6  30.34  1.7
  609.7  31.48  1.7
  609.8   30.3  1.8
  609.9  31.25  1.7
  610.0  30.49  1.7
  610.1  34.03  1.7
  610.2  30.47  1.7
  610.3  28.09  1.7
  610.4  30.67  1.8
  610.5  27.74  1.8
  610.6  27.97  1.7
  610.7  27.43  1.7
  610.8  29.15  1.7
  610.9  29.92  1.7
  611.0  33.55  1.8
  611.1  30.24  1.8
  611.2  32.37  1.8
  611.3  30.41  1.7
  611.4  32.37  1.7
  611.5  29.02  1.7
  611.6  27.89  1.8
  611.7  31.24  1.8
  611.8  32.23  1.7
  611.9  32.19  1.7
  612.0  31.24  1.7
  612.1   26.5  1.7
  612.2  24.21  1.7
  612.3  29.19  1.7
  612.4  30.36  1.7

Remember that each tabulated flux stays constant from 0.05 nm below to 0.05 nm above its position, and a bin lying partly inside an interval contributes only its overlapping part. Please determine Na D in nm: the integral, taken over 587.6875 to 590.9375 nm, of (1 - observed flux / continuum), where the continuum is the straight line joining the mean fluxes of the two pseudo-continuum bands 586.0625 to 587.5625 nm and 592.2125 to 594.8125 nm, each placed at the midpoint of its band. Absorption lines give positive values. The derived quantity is 0.100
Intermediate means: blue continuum 32.3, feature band 30.8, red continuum 30.9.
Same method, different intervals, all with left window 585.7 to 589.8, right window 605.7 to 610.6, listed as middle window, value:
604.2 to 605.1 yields -0.06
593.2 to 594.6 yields 0.03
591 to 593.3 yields 0.03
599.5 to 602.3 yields 0.05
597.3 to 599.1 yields 0.00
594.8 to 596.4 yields -0.02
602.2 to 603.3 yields 0.01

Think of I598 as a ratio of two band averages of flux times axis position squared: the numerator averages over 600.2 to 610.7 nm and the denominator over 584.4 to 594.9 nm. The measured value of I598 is 1.05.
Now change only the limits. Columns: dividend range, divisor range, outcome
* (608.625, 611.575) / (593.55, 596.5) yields 1.03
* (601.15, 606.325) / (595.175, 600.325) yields 1.03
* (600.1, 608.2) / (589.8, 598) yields 1.03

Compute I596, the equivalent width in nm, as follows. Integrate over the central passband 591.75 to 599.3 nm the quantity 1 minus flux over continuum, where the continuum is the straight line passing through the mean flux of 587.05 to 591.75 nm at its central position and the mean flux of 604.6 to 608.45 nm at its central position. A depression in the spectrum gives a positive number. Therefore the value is 0.07 nm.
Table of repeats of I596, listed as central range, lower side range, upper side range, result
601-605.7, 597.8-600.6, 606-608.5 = -0.114 nm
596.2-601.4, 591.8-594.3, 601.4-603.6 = -0.057 nm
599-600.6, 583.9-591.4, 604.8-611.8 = 0.014 nm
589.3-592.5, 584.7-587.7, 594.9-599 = 0.122 nm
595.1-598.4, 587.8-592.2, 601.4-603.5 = -0.085 nm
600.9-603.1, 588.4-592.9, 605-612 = 0.052 nm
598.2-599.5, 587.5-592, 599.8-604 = 0.007 nm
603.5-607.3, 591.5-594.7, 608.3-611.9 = -0.137 nm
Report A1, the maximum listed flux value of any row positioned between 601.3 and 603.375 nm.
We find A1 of 34.29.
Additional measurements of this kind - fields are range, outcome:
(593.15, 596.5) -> 33.61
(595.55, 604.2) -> 35.89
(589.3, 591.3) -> 34.25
